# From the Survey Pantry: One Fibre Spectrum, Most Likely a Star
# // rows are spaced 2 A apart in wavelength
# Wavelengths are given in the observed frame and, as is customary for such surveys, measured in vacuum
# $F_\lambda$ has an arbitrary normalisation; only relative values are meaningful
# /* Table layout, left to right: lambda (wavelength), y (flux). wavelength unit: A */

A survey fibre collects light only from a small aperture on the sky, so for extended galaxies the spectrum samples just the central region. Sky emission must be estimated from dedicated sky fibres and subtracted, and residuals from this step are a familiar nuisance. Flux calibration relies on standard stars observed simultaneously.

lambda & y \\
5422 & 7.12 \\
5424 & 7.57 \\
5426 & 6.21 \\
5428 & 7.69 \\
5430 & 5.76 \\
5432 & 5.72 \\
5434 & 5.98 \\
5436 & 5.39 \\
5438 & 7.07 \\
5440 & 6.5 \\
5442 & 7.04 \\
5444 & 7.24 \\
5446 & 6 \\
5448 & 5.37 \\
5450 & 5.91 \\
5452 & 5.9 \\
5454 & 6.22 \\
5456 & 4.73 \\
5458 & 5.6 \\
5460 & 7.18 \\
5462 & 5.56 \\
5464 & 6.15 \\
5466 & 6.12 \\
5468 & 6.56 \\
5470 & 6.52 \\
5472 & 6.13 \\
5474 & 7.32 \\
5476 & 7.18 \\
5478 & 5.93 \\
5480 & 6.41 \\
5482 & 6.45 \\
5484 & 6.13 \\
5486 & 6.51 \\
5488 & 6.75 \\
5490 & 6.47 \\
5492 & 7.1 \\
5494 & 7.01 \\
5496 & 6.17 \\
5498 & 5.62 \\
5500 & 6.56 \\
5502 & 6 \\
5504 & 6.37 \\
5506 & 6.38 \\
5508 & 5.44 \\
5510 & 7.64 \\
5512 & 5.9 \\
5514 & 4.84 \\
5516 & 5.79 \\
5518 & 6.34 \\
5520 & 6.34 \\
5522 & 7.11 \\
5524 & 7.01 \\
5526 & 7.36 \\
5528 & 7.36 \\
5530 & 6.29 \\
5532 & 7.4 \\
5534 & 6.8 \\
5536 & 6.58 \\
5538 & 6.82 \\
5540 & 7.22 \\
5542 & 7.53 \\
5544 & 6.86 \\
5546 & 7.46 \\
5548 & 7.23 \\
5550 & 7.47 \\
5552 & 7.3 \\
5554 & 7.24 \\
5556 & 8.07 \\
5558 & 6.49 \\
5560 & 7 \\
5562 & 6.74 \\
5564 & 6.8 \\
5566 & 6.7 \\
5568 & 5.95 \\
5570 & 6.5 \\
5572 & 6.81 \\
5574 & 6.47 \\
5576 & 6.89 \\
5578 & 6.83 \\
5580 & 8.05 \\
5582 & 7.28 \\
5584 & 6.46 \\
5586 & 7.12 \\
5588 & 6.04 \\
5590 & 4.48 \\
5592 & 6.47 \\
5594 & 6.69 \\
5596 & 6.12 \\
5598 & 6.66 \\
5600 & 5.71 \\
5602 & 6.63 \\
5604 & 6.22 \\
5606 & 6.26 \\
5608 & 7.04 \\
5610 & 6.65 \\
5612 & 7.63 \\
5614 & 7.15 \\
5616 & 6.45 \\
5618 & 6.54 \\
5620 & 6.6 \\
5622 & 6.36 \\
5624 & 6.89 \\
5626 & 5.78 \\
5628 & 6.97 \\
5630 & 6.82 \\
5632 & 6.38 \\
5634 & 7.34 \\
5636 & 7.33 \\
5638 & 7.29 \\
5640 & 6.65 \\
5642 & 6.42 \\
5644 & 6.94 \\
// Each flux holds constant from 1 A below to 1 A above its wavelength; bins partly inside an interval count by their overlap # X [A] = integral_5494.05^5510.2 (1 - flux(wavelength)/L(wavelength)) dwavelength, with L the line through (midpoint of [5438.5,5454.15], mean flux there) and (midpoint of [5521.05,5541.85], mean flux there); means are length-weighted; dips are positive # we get 1.2 A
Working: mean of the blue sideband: 6.3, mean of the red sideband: 7.02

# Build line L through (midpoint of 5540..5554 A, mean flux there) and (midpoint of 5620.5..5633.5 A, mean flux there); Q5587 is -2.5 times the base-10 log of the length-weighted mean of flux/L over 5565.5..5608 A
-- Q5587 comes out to 0.07 mag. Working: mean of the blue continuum 7.3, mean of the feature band 6.5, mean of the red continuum 6.57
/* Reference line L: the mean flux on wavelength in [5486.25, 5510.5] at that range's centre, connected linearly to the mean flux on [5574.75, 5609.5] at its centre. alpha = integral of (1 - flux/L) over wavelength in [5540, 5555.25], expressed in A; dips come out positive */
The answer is -1.9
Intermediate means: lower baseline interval 6.44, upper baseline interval 6.53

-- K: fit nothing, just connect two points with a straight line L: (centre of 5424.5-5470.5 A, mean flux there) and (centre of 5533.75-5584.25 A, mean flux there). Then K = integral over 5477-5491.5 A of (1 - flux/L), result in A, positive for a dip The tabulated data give 0.14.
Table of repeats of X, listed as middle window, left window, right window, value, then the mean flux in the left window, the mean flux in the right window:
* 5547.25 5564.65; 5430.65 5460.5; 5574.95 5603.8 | -1.98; 6.1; 6.52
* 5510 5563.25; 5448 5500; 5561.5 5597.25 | -3.45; 6.29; 6.58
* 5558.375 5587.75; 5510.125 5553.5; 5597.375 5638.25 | -0.17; 6.83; 6.69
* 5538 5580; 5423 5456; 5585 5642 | -3.30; 6.3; 6.58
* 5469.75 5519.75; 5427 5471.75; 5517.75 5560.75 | 2.05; 6.19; 7.07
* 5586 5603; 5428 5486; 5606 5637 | 1.35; 6.25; 6.78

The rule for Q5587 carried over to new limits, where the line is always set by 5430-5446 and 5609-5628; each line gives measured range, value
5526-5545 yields -0.08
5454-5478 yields 0.02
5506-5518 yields 0.09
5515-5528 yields -0.03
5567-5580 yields -0.01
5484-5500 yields -0.01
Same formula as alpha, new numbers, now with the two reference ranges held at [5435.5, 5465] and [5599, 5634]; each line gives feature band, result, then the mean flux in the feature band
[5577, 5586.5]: -0.9 A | 7.15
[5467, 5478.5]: -0.8 A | 6.64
